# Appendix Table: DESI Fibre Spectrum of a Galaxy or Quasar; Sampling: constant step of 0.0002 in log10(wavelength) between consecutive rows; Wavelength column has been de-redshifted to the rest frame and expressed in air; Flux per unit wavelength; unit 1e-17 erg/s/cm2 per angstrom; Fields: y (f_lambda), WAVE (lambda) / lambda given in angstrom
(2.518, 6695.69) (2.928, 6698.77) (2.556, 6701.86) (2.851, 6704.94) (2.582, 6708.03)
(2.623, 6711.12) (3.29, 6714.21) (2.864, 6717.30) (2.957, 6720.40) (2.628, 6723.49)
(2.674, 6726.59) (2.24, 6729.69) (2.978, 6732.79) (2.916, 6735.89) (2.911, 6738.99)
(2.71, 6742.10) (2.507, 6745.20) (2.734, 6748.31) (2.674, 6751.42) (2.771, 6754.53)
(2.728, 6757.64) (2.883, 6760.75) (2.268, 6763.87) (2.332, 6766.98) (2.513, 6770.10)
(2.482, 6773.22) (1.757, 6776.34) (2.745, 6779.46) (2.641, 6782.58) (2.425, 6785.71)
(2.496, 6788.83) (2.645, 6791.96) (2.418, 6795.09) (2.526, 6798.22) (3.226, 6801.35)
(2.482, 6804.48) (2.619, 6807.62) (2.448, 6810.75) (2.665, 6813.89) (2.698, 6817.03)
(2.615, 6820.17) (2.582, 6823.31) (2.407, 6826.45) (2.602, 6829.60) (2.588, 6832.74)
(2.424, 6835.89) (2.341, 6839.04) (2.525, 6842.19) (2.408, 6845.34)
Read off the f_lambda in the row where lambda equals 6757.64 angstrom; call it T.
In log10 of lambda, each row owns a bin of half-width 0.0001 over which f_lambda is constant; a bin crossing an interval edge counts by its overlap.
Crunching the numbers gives 2.728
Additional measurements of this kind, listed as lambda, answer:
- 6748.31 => 2.734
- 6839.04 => 2.341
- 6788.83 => 2.496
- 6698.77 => 2.928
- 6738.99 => 2.911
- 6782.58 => 2.641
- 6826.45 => 2.407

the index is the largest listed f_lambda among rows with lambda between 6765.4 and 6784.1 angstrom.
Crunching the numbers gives 2.745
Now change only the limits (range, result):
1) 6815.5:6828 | 2.698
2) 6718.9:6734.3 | 2.978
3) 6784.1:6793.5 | 2.645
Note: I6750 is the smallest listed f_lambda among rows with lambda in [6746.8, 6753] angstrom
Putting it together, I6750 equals 2.674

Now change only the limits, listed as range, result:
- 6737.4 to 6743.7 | 2.71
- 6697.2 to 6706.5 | 2.556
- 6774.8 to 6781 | 1.757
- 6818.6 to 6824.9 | 2.582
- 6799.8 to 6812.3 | 2.448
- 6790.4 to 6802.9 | 2.418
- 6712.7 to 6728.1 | 2.628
